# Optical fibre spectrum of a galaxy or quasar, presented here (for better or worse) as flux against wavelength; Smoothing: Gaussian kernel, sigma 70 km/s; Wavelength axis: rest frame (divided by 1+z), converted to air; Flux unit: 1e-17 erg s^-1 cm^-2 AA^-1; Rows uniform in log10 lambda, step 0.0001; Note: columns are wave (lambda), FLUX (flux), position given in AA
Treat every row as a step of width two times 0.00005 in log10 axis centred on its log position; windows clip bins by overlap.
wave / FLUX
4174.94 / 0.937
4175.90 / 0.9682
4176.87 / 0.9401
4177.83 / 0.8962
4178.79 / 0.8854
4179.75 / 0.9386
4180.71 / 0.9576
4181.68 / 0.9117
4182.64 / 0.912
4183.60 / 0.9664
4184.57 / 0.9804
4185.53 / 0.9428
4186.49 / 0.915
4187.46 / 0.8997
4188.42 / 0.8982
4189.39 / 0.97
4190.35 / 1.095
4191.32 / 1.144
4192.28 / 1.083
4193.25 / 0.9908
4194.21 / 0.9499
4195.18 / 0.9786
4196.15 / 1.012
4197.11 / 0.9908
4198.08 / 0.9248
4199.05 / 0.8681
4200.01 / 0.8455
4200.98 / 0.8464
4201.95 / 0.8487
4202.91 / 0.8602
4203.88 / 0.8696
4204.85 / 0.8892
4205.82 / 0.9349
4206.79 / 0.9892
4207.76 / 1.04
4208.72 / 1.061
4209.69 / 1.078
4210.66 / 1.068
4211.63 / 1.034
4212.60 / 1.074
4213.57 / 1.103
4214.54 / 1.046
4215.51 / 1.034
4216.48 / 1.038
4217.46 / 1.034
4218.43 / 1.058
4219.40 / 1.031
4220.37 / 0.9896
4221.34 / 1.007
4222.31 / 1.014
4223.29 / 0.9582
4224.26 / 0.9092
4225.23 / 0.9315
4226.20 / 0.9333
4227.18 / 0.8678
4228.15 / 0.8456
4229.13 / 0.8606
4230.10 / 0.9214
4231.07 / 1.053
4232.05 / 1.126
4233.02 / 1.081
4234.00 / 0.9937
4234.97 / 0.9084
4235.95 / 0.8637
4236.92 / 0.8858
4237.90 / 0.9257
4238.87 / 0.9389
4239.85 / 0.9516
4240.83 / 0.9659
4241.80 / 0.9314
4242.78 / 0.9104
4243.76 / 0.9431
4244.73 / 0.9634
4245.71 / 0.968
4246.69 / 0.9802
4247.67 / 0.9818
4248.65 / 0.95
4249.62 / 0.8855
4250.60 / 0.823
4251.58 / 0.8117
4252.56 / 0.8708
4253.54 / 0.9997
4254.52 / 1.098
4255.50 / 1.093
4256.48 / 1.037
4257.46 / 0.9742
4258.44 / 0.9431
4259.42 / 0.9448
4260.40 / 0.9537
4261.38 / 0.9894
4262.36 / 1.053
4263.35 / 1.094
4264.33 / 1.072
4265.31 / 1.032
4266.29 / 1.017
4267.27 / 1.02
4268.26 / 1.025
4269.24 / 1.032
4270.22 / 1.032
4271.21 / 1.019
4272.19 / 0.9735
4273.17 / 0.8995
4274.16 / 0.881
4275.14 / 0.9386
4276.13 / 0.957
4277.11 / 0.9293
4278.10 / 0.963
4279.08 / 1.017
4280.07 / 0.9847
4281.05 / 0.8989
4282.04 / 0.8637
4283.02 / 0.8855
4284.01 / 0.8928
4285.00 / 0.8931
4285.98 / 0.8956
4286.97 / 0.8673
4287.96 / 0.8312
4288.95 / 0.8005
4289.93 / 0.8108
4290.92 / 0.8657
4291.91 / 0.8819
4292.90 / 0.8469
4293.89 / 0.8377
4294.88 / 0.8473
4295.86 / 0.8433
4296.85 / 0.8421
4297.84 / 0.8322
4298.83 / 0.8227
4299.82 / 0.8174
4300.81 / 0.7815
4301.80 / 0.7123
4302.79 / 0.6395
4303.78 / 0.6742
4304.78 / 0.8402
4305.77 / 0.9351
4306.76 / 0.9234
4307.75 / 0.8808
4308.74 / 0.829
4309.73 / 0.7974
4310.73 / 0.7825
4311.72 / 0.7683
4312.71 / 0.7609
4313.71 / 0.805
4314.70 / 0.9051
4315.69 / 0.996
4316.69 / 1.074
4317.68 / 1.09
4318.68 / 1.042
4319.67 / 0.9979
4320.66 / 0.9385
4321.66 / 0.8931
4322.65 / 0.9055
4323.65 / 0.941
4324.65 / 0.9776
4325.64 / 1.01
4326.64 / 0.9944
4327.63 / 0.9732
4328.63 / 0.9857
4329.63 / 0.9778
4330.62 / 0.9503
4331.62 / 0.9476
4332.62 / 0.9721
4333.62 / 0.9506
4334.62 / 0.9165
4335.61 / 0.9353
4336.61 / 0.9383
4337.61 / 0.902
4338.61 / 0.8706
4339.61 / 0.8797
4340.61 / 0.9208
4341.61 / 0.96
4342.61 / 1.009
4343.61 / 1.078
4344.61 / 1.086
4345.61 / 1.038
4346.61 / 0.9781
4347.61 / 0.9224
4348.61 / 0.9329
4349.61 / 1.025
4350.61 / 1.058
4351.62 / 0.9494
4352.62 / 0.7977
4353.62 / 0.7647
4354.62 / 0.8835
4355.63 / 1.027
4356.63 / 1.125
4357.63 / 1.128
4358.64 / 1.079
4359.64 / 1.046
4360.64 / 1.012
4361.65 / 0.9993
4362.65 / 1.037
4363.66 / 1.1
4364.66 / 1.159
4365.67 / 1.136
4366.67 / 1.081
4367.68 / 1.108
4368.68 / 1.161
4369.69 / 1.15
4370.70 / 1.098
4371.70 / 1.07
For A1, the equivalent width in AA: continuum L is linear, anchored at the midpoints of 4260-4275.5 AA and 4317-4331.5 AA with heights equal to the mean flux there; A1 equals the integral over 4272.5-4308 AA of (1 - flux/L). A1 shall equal 4.7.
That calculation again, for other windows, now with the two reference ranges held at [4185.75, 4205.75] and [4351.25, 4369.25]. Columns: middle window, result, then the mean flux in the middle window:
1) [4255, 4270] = -0.59 AA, 1.02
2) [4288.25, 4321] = 4.87 AA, 0.855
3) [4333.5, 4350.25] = 1.01 AA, 0.963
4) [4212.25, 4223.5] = -0.91 AA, 1.03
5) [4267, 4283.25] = 0.44 AA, 0.96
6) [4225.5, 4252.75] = 0.93 AA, 0.934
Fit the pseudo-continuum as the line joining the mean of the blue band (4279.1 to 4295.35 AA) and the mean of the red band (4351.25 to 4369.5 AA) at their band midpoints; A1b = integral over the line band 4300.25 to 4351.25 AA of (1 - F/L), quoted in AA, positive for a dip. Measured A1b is 1.9 AA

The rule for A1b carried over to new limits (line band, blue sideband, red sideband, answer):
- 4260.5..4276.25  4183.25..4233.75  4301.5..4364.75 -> -0.7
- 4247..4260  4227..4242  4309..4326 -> -0.2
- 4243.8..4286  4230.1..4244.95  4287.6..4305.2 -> -3.7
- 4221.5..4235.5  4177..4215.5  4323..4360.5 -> 0.1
